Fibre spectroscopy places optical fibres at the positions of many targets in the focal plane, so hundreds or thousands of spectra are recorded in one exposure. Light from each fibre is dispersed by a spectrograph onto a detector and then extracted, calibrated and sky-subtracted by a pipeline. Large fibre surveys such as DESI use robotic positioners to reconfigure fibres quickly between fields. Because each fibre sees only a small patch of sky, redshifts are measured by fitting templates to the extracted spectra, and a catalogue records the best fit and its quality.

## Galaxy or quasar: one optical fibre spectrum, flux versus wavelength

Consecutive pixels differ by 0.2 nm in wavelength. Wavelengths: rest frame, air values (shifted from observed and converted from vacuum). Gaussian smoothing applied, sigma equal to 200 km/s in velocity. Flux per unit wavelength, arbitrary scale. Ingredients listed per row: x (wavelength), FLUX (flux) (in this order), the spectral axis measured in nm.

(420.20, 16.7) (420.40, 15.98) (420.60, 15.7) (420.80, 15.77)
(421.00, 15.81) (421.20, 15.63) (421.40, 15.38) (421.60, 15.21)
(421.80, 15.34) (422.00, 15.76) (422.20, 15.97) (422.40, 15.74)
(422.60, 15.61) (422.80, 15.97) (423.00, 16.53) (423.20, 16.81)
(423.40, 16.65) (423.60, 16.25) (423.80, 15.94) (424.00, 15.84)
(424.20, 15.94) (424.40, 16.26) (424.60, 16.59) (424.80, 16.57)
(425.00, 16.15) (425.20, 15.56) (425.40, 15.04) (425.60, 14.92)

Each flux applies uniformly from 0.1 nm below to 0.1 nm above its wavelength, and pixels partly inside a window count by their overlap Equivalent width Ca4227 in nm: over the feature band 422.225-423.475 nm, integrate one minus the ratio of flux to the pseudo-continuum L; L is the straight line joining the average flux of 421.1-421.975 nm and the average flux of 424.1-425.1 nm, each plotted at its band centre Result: -0.03 nm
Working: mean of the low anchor 15.4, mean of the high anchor 16.3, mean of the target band 16.2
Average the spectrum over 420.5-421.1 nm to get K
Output 15.8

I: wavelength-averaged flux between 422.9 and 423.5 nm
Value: 16.7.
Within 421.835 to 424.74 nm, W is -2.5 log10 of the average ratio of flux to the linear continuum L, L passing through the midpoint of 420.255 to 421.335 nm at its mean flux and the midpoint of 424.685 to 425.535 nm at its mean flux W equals -0.02 mag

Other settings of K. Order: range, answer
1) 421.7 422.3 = 15.7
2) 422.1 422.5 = 15.9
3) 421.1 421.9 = 15.4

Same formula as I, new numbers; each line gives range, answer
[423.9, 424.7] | 16.2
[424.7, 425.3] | 16.1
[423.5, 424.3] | 16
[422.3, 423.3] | 16.1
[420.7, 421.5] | 15.6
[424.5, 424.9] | 16.6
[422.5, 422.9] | 15.8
